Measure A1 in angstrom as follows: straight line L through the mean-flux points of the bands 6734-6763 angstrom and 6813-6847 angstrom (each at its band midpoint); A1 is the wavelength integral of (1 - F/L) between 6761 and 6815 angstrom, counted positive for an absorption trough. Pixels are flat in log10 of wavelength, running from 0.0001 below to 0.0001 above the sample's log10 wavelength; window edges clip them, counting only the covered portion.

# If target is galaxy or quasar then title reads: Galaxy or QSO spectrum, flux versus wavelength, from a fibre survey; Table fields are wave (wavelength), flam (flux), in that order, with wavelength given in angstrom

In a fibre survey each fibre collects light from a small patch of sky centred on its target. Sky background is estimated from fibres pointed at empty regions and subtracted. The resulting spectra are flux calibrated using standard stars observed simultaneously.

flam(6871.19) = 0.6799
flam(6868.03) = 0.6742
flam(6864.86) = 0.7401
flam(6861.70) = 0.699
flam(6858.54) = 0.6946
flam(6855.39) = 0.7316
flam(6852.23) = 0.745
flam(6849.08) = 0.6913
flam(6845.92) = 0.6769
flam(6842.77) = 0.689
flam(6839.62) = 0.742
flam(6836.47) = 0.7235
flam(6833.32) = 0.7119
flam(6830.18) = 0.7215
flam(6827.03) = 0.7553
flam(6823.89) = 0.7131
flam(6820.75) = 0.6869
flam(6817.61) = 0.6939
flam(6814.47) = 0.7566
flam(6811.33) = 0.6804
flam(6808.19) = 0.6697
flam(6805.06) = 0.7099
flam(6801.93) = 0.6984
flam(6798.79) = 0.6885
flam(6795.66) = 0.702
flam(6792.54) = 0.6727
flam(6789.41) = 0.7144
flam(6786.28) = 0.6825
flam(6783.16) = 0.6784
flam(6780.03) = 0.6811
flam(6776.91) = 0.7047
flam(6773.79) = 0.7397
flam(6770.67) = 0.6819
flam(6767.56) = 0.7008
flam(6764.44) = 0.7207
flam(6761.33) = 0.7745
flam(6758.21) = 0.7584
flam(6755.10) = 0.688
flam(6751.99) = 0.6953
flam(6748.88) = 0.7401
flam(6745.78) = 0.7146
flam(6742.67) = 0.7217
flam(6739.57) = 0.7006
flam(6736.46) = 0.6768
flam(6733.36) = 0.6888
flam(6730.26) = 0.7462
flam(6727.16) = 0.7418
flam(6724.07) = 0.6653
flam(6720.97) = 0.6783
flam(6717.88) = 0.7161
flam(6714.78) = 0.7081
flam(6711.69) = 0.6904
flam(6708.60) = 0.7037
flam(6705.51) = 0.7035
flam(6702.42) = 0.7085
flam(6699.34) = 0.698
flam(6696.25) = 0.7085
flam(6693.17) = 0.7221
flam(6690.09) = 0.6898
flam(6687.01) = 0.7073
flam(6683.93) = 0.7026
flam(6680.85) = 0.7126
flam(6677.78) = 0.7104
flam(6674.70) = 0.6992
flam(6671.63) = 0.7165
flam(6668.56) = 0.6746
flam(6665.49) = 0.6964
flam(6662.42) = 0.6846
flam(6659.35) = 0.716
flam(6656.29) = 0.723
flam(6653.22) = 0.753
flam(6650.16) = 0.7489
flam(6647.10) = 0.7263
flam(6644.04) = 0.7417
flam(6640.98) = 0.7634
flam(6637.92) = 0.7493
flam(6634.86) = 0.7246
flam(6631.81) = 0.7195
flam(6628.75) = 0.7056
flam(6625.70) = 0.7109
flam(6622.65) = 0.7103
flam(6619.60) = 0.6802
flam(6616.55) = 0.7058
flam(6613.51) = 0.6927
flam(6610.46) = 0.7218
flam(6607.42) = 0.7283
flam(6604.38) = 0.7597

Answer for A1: 1.2 angstrom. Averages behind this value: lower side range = 0.718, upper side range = 0.716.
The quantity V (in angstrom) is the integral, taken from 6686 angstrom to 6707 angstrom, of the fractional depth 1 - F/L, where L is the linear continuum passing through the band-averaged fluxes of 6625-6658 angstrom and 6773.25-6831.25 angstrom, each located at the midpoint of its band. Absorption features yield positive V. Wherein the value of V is 0.5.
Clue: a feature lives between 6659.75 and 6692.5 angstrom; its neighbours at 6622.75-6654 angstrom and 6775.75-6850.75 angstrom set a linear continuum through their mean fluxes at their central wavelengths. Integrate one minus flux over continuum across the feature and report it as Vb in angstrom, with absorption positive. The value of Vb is 1.2 angstrom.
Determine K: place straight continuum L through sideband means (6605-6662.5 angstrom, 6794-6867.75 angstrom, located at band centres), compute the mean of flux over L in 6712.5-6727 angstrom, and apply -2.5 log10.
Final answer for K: 0.031 mag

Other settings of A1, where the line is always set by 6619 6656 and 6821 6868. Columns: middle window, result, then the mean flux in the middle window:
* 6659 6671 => 0.57 angstrom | 0.692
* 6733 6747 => 0.40 angstrom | 0.701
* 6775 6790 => 0.56 angstrom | 0.692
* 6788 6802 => 0.45 angstrom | 0.695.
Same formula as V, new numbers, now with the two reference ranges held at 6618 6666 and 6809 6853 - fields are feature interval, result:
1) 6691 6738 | 0.98 angstrom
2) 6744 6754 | 0.02 angstrom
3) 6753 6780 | -0.10 angstrom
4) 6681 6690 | 0.21 angstrom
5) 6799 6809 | 0.28 angstrom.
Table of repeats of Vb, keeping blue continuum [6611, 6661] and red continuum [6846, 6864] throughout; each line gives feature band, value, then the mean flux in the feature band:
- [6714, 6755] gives 0.6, 0.707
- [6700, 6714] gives 0.3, 0.702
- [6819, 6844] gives -0.2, 0.718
